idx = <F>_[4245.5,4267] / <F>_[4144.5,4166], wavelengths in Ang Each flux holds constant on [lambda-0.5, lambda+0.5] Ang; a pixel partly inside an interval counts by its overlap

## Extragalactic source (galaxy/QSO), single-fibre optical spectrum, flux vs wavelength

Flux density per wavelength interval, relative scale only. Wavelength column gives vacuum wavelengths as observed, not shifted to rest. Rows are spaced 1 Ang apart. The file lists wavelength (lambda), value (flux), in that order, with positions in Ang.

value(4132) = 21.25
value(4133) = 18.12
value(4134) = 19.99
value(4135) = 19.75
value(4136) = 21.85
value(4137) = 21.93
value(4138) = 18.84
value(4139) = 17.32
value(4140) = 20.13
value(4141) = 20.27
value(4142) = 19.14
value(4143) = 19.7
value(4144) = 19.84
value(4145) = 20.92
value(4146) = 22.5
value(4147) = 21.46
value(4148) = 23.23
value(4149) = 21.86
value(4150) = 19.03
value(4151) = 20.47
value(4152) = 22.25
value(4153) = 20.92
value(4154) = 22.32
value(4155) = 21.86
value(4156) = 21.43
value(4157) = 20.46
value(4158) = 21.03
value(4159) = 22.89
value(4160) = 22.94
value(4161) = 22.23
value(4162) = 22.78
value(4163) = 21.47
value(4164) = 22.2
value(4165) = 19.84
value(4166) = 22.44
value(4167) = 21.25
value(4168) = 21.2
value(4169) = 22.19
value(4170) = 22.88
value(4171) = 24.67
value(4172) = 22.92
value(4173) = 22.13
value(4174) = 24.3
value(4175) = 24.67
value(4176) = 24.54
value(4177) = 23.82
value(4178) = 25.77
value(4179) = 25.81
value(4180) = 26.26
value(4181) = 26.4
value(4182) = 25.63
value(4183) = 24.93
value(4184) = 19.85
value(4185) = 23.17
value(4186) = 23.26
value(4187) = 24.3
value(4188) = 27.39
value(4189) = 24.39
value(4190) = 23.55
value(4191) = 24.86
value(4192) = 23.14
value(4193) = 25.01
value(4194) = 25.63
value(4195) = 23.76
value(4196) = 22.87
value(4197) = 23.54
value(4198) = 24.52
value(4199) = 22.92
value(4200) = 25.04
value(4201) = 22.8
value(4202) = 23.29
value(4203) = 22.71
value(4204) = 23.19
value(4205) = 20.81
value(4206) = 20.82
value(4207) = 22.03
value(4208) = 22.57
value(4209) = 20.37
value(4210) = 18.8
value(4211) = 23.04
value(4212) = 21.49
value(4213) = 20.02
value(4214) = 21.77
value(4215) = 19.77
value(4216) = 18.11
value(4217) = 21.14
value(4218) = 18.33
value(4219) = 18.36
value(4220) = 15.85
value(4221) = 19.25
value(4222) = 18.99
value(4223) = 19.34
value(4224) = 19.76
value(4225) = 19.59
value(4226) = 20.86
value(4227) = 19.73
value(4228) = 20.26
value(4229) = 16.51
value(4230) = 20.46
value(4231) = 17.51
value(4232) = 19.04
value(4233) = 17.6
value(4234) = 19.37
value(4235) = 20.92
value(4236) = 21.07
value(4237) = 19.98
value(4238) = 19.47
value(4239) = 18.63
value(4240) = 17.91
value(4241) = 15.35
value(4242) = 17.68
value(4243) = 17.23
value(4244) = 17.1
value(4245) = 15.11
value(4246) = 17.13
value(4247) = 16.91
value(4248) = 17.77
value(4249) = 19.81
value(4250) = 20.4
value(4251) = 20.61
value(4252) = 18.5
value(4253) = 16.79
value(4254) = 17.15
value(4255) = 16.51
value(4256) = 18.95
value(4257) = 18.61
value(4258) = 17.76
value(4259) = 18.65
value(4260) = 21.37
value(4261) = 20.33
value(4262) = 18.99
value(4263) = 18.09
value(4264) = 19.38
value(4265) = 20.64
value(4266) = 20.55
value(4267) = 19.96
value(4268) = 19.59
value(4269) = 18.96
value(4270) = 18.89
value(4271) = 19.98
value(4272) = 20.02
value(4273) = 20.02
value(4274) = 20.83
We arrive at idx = 0.87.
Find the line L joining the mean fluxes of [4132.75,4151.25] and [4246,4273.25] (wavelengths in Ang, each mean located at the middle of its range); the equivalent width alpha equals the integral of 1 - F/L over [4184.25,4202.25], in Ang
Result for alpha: -3.86 Ang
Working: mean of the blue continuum 20.4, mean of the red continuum 19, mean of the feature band 24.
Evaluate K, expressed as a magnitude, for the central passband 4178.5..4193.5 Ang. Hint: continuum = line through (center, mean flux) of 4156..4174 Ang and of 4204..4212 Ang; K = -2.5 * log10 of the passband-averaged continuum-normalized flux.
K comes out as -0.13 mag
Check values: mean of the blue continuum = 22.1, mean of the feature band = 24.5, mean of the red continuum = 21.3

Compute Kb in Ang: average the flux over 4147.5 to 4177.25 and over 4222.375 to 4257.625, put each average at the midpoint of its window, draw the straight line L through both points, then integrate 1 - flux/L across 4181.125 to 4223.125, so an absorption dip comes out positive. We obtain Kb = -3.8 Ang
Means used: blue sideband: 22.2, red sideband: 18.6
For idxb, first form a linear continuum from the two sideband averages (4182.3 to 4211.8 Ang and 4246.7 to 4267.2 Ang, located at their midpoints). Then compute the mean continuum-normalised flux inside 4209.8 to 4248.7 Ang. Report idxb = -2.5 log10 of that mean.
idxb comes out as 0.110 mag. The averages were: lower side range 23.2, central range 18.9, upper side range 18.9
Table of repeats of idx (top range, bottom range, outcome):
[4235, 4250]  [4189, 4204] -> 0.76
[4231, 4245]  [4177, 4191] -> 0.75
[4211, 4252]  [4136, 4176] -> 0.88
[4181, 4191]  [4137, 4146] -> 1.22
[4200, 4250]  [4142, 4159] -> 0.92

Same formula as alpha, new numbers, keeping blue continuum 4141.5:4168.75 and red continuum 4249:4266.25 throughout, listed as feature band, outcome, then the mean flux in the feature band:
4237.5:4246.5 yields 1.0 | 17.3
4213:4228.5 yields 0.3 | 19.4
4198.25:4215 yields -1.4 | 22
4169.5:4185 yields -2.5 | 24.3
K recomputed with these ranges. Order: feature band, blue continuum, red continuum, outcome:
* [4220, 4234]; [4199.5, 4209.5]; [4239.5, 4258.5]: 0.06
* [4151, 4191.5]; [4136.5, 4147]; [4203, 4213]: -0.12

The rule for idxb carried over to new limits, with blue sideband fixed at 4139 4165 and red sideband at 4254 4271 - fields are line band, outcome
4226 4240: 0.02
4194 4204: -0.16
